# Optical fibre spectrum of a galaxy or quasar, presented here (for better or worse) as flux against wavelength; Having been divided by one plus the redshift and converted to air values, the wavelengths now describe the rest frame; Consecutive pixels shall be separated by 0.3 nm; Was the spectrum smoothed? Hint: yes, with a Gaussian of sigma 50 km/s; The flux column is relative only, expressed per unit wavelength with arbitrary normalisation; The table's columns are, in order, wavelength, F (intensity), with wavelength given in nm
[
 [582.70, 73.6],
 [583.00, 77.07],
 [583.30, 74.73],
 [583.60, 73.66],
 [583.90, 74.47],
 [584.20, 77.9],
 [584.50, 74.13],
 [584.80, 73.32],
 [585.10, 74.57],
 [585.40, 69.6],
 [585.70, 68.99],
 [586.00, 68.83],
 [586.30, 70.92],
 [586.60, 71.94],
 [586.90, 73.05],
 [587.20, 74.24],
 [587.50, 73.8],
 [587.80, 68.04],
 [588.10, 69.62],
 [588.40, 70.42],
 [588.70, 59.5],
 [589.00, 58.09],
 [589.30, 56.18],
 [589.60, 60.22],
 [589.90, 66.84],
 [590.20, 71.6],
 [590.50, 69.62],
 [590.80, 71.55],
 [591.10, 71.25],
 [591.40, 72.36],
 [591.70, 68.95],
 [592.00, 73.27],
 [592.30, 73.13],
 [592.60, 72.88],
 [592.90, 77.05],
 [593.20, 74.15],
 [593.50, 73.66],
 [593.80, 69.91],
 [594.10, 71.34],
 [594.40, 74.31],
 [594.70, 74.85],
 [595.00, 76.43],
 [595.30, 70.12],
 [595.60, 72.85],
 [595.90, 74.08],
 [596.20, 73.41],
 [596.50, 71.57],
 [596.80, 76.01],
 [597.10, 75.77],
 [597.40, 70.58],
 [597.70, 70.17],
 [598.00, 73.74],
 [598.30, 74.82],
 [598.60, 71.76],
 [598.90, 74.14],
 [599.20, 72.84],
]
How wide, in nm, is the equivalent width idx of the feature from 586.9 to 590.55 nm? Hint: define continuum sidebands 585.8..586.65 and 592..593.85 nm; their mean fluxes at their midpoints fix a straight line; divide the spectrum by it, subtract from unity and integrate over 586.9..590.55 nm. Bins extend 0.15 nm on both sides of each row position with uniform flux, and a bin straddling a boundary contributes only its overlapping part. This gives 0.25 nm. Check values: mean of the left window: 70.3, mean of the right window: 73.6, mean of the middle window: 66.7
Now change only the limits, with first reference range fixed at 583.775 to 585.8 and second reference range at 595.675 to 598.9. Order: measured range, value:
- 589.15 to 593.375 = 0.19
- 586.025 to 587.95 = 0.04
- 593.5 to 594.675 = 0.01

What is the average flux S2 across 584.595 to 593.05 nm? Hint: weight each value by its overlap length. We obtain 69.7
